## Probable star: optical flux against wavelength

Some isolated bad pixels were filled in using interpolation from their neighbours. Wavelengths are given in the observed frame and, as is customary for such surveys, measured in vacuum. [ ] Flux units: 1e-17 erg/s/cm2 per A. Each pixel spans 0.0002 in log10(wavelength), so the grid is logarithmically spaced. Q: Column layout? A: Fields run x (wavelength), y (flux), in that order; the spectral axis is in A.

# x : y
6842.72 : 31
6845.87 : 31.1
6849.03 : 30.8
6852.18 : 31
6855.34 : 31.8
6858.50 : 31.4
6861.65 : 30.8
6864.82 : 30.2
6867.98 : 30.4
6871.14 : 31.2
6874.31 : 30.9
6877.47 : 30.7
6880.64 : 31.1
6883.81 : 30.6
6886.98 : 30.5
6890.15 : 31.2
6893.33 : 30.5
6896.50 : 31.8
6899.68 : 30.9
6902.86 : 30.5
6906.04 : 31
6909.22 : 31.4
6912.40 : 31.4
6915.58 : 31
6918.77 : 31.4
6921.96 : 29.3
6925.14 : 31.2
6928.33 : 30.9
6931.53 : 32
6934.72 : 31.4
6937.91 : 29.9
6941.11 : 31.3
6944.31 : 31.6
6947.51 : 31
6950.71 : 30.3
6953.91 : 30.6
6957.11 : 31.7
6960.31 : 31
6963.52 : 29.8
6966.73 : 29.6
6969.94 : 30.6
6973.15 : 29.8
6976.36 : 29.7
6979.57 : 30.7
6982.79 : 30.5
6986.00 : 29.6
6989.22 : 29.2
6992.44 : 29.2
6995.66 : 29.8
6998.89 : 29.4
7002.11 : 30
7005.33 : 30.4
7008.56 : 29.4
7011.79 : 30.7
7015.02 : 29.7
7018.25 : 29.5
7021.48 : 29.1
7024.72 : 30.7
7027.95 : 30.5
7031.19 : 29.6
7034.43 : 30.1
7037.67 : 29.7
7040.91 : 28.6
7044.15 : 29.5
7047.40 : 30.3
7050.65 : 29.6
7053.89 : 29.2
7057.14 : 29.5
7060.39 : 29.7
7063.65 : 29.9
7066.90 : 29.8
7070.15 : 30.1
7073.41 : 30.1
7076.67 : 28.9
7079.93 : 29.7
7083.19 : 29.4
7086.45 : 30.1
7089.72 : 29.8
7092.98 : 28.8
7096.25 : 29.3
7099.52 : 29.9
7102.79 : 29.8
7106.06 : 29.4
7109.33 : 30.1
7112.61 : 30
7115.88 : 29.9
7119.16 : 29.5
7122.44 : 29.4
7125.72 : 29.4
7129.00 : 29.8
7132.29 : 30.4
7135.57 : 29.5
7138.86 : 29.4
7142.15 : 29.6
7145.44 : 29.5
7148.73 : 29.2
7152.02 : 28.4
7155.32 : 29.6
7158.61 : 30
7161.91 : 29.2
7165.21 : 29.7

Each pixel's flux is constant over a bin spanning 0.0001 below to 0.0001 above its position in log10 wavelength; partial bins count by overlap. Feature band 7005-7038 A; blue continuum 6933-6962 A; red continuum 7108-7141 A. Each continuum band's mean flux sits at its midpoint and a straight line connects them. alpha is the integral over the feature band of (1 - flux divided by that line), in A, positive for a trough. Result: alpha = 0.6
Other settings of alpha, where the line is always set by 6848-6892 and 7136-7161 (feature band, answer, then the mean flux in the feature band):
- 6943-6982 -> -0.16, 30.5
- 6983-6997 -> 0.32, 29.6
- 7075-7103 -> 0.19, 29.5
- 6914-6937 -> -0.30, 31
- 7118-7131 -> -0.02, 29.5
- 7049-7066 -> 0.16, 29.6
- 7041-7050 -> 0.09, 29.6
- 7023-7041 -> 0.03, 30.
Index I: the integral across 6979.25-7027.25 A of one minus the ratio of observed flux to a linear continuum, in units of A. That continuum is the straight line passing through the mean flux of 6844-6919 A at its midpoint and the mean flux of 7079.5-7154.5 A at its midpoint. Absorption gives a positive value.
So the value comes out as 0.6 A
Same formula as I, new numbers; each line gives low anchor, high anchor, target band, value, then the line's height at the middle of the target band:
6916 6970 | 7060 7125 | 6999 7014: 0.14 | 30.3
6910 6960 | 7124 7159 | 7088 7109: 0.20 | 29.8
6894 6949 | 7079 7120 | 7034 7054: 0.36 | 30.1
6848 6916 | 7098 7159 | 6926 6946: -0.34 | 30.7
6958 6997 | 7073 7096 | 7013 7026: 0.02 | 29.8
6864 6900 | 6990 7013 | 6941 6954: -0.30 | 30.3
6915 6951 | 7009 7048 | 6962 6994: 0.57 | 30.4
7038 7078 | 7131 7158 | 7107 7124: -0.15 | 29.5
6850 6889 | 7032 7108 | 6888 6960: -1.10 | 30.5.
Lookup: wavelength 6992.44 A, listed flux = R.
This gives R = 29.2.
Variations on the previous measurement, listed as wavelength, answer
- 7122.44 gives 29.4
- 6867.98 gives 30.4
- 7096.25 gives 29.3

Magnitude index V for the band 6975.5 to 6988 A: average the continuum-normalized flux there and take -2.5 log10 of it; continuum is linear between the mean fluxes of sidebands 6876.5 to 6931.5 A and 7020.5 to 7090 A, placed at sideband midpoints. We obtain 0.01 mag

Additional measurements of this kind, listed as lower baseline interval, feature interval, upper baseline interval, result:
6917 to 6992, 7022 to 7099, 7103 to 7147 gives 0.012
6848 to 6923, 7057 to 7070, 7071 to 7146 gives 0.004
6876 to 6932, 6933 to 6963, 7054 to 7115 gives -0.011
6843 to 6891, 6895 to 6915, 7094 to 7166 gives -0.015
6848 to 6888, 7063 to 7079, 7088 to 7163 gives 0.003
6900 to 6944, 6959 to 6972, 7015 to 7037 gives 0.012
